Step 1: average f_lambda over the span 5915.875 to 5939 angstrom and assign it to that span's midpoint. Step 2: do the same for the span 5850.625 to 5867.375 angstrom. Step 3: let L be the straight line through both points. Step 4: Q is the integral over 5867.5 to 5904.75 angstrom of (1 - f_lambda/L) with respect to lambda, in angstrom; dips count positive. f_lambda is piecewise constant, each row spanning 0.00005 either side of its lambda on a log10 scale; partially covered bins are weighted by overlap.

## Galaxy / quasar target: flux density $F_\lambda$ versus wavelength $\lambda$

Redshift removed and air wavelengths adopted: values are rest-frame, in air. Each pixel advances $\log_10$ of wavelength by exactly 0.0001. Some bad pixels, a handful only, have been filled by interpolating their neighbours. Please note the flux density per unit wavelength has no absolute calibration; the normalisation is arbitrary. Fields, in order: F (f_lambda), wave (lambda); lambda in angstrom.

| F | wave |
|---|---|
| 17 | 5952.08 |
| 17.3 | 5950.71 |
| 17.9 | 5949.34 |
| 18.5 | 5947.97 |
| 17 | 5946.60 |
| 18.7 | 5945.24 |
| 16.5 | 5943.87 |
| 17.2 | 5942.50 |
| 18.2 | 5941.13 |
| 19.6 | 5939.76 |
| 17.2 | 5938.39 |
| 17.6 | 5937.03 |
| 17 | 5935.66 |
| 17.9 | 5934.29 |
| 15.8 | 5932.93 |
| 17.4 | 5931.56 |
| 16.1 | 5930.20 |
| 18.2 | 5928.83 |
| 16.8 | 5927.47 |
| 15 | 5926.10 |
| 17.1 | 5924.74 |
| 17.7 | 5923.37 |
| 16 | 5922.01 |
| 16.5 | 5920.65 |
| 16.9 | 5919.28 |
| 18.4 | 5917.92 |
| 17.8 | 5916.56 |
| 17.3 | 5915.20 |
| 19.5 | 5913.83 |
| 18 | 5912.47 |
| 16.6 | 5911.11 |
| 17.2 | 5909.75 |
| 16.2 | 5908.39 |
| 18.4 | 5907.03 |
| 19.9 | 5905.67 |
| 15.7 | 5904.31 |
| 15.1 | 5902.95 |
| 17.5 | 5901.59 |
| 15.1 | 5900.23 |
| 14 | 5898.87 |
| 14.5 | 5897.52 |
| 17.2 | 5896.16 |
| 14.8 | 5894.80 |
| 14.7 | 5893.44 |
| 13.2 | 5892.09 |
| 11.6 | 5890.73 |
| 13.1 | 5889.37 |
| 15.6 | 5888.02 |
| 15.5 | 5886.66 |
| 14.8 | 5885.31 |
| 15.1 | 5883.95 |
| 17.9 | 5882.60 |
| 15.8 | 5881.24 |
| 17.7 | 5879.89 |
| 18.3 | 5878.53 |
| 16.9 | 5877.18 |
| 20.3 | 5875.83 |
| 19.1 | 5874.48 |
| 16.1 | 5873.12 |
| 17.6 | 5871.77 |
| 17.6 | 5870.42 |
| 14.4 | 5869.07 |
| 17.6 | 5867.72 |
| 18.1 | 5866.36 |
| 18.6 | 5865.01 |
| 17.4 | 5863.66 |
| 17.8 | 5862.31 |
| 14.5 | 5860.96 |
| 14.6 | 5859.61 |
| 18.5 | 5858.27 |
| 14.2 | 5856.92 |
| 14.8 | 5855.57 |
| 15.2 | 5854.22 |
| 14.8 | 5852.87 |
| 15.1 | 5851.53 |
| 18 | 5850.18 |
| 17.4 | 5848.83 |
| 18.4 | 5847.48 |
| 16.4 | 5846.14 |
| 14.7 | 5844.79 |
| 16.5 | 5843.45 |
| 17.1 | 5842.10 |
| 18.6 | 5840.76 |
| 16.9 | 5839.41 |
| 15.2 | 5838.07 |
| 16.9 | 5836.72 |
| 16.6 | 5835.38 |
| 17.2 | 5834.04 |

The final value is 1.3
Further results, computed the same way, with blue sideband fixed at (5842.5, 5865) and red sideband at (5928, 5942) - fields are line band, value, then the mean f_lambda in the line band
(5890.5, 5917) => 1.15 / 16.3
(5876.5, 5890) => 0.49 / 16.1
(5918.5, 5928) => 0.40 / 16.6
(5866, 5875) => -0.36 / 17.1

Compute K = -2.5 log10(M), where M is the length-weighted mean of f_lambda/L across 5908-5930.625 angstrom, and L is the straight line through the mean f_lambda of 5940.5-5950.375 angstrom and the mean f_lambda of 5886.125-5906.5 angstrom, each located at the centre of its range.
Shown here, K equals -0.05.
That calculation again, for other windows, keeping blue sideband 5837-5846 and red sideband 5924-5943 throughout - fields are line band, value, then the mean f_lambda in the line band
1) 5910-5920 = -0.04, 17.7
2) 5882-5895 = 0.16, 14.6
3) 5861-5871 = -0.03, 17.2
